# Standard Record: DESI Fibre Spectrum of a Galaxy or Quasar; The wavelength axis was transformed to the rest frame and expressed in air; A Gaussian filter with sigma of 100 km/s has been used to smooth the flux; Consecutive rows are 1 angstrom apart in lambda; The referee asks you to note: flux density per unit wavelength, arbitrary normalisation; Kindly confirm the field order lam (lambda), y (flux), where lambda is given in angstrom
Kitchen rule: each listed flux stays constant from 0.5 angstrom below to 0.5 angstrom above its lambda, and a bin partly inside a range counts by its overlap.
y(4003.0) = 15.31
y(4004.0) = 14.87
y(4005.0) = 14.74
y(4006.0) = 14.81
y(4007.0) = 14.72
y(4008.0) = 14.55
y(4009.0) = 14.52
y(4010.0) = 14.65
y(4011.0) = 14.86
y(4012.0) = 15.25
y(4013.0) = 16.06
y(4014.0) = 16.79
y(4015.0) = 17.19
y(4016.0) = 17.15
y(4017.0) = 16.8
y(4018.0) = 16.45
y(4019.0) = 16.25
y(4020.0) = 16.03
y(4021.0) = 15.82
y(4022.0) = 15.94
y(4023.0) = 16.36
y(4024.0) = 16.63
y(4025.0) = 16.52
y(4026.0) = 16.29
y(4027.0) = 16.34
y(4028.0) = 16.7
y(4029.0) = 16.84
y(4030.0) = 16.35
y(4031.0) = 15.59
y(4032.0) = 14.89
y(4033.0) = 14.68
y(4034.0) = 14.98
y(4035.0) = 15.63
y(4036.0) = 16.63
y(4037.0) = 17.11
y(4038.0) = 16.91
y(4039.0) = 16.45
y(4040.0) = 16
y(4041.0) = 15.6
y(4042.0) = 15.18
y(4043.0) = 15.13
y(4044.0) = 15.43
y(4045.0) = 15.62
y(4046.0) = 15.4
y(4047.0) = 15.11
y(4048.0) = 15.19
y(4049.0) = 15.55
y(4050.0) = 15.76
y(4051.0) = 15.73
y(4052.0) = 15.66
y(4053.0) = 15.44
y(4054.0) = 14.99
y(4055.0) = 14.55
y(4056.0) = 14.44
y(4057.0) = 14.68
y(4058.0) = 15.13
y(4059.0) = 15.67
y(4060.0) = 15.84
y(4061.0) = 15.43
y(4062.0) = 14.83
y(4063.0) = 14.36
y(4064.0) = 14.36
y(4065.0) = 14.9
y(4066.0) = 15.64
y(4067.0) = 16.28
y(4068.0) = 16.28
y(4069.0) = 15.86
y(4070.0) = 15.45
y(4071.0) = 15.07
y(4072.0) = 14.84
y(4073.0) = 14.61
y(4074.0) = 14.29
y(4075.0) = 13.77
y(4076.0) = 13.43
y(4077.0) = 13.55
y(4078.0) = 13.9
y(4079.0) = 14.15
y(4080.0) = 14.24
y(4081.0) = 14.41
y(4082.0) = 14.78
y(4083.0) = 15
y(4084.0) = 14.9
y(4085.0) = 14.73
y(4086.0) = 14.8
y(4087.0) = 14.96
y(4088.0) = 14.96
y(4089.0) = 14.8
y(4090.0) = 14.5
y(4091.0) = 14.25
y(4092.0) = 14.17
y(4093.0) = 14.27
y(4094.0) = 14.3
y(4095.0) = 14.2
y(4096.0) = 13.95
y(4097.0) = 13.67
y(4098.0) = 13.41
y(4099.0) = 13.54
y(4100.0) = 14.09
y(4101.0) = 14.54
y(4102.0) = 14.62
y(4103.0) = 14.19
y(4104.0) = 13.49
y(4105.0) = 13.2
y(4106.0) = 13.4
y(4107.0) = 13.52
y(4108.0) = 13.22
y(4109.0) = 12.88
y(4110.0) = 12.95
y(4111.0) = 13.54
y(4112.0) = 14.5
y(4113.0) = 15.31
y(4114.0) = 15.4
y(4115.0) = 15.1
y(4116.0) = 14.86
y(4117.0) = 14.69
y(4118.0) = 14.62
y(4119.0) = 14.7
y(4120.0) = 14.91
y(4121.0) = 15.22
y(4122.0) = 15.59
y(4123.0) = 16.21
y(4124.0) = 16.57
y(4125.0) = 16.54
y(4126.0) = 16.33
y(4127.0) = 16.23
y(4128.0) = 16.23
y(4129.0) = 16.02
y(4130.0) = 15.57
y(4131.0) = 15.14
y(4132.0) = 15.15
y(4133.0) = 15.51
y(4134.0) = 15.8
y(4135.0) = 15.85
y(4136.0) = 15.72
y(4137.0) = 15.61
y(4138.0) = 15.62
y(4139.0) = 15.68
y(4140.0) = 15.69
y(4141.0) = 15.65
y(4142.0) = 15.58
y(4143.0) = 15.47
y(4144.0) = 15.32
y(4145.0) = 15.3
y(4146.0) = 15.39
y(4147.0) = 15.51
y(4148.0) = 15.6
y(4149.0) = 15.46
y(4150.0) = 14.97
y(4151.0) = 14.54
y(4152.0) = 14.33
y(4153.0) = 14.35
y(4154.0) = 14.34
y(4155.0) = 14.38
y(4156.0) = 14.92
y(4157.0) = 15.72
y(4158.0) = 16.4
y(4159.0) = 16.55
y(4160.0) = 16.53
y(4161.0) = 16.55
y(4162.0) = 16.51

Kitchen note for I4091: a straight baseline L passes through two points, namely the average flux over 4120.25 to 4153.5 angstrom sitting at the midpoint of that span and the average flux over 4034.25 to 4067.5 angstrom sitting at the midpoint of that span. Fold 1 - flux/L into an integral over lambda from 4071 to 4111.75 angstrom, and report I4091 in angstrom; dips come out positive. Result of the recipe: 3.7 angstrom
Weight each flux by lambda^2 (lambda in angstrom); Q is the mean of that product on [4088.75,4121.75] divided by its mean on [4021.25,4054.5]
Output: 0.9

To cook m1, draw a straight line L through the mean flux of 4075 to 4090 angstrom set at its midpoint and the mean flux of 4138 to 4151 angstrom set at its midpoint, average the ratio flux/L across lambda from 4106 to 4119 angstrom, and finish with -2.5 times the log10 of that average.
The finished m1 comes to 0.05 mag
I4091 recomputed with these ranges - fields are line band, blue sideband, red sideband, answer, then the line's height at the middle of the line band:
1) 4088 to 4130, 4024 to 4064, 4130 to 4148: 2.59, 15.6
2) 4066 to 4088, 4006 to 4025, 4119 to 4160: 1.33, 15.7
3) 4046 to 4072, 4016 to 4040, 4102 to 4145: 0.90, 15.8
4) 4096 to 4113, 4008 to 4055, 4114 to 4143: 2.08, 15.6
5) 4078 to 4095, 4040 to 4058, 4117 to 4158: 0.89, 15.3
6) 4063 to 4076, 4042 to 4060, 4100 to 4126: 0.04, 15.1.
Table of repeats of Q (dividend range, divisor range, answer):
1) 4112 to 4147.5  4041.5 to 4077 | 1.06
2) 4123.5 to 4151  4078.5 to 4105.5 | 1.12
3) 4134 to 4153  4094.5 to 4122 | 1.10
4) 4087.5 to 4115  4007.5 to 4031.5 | 0.91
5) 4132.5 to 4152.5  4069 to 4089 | 1.09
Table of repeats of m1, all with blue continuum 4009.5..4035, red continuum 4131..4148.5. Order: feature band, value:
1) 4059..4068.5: 0.04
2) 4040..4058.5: 0.05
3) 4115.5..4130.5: 0.00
